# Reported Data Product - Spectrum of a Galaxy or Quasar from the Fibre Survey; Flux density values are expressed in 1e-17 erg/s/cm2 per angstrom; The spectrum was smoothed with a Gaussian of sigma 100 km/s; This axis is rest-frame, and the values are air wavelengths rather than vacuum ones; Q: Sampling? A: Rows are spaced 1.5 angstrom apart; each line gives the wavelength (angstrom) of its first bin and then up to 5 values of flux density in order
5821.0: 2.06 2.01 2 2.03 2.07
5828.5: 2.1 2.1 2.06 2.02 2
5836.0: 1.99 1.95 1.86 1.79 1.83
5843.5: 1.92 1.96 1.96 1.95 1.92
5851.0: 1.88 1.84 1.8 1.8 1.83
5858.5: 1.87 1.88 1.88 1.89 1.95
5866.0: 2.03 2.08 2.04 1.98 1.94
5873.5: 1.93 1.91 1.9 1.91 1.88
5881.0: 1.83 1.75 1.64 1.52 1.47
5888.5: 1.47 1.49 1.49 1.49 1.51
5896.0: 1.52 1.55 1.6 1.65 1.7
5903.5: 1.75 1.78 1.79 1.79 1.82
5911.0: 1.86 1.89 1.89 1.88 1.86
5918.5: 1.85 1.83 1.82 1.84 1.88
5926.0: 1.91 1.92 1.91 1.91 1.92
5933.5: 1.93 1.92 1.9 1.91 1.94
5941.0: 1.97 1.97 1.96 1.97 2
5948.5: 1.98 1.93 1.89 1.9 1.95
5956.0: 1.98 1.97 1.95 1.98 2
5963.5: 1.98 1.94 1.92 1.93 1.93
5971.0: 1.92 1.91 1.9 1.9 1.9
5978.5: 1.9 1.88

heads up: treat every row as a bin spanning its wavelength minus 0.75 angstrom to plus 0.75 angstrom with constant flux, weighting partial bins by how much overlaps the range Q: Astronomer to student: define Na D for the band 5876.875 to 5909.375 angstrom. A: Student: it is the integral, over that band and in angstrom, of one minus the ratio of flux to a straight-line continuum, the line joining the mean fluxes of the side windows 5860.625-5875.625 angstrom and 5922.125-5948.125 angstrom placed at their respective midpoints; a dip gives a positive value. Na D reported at 4.9 angstrom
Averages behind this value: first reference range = 1.96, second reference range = 1.93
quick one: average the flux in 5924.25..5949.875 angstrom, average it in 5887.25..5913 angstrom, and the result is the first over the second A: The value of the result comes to 1.2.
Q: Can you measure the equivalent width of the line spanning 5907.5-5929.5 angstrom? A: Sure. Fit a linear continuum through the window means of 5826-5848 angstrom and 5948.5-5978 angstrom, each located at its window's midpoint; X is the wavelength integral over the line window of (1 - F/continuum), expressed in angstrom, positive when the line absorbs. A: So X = 1.0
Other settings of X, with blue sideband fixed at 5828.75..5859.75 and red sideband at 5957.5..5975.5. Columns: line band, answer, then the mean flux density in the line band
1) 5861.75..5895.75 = 2.6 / 1.77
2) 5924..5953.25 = 0.1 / 1.93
